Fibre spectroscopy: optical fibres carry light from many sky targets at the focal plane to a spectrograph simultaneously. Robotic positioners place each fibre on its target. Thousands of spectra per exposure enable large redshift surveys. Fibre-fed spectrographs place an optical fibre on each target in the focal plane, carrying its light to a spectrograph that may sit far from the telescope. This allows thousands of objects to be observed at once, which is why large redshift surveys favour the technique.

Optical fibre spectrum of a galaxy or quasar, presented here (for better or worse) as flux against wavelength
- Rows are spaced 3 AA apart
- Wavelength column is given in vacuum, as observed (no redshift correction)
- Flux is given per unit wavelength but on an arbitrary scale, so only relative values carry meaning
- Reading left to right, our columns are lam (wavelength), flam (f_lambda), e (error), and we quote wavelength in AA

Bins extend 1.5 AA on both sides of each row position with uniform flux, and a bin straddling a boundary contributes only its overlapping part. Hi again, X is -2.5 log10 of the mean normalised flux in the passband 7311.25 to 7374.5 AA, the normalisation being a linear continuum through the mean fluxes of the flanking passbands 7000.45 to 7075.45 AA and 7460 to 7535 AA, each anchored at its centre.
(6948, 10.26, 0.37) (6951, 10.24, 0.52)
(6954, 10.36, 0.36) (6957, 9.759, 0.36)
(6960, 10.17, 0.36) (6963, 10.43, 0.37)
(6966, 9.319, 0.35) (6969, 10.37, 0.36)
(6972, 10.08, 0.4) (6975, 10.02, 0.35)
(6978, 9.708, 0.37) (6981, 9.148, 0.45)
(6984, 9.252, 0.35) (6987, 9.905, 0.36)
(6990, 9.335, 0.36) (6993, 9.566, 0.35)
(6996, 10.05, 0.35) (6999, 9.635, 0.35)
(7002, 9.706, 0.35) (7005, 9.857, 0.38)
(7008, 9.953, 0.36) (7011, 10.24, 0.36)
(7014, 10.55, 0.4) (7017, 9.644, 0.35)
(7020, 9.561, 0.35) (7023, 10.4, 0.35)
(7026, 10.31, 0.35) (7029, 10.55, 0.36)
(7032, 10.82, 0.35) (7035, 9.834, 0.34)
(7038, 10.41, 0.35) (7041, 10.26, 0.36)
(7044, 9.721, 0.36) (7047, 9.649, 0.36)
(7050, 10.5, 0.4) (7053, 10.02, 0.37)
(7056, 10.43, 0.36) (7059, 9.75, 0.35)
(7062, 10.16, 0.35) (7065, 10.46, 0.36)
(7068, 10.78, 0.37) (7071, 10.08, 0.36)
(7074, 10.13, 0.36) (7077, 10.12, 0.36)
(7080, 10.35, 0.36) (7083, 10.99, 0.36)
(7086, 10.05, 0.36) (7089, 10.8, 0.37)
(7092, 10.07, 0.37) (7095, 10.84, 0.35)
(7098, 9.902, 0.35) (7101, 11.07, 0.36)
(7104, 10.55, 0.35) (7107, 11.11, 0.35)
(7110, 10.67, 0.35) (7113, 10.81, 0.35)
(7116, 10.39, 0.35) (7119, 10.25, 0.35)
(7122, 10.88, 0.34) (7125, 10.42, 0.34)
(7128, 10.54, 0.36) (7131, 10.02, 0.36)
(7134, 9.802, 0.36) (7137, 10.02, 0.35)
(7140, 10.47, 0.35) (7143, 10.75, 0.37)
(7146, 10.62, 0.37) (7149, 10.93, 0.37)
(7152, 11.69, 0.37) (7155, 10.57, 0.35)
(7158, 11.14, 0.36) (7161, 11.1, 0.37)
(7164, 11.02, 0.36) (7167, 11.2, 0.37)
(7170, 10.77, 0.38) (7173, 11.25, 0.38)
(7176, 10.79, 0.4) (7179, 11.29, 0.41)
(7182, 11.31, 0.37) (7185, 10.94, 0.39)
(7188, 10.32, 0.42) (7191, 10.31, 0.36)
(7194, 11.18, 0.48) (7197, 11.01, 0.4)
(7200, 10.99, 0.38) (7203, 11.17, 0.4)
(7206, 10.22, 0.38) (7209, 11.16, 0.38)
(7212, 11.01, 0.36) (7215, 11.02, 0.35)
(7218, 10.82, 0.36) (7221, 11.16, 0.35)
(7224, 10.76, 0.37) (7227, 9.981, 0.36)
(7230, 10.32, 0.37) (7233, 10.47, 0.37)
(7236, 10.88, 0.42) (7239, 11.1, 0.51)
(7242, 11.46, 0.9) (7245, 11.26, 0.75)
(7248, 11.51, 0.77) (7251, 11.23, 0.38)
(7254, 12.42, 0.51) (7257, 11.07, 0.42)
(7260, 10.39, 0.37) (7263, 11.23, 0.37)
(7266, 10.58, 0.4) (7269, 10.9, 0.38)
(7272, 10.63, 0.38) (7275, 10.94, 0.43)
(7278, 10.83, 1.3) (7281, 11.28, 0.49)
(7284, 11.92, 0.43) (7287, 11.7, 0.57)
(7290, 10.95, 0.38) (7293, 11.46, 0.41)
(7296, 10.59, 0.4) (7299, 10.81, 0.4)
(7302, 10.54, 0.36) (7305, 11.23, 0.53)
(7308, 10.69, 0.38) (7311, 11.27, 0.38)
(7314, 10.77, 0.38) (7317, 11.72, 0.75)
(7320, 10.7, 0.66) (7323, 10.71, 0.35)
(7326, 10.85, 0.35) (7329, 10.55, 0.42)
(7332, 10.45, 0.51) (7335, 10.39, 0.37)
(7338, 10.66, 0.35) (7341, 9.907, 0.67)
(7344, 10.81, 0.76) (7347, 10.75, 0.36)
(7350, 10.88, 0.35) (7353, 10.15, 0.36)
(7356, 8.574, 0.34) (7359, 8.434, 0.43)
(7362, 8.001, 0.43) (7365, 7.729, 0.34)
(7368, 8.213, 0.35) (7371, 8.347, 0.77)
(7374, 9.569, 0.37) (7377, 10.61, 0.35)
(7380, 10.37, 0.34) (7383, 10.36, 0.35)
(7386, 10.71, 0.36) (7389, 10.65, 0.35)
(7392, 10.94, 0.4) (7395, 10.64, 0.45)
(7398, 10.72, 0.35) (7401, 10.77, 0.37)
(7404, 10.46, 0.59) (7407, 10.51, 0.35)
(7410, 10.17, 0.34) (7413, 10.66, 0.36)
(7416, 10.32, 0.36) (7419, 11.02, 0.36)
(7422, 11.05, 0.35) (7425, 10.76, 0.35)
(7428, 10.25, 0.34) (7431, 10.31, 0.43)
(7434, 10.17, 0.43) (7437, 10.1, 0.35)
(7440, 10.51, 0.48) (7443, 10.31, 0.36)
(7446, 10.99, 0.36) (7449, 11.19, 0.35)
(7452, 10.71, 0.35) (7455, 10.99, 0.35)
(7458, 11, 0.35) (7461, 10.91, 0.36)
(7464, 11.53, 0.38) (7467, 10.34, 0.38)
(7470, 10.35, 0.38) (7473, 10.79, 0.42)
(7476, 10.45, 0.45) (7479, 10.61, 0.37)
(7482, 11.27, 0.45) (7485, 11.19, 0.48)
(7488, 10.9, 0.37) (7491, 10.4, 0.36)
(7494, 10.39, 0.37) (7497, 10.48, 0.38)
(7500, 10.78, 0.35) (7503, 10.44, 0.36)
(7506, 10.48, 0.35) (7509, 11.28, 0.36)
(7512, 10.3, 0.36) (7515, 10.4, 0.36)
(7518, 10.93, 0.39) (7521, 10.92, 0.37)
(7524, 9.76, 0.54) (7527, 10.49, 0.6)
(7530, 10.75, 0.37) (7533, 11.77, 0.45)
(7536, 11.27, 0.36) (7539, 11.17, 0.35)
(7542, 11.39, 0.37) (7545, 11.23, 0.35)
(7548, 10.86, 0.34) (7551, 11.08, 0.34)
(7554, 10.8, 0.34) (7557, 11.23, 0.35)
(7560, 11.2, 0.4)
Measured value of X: 0.06 mag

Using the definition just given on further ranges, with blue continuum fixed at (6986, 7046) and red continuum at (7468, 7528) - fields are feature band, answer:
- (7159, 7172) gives -0.085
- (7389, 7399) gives -0.026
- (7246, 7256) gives -0.134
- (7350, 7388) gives 0.124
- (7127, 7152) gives -0.031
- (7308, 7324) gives -0.062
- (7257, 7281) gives -0.051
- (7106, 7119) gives -0.056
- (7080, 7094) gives -0.039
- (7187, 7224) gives -0.063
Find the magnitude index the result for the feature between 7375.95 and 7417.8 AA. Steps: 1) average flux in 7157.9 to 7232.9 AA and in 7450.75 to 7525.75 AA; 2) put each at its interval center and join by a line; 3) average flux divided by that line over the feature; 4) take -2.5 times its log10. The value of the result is 0.019 mag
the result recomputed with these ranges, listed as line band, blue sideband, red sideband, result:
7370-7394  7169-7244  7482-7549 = 0.06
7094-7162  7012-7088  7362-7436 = -0.04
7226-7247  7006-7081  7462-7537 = -0.04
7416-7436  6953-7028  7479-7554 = 0.01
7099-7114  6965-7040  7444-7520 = -0.07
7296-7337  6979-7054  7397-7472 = -0.04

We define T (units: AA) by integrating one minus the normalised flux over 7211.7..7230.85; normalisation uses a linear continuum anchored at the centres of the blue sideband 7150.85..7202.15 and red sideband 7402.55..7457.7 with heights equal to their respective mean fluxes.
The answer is 0.4 AA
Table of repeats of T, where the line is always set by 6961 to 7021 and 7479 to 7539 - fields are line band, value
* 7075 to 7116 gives -2.22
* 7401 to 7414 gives 0.11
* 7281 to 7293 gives -1.31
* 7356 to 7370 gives 3.12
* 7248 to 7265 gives -1.60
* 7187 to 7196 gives -0.41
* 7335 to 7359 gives 0.73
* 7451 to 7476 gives -0.32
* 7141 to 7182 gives -3.58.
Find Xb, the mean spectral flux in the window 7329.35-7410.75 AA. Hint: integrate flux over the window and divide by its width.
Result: 10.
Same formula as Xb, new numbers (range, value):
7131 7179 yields 10.8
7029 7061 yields 10.2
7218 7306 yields 11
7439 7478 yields 10.8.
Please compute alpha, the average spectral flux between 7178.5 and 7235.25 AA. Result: 10.8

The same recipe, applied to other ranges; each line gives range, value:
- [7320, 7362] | 10.2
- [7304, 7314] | 11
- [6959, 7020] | 9.84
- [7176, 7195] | 10.9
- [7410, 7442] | 10.5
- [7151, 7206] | 11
